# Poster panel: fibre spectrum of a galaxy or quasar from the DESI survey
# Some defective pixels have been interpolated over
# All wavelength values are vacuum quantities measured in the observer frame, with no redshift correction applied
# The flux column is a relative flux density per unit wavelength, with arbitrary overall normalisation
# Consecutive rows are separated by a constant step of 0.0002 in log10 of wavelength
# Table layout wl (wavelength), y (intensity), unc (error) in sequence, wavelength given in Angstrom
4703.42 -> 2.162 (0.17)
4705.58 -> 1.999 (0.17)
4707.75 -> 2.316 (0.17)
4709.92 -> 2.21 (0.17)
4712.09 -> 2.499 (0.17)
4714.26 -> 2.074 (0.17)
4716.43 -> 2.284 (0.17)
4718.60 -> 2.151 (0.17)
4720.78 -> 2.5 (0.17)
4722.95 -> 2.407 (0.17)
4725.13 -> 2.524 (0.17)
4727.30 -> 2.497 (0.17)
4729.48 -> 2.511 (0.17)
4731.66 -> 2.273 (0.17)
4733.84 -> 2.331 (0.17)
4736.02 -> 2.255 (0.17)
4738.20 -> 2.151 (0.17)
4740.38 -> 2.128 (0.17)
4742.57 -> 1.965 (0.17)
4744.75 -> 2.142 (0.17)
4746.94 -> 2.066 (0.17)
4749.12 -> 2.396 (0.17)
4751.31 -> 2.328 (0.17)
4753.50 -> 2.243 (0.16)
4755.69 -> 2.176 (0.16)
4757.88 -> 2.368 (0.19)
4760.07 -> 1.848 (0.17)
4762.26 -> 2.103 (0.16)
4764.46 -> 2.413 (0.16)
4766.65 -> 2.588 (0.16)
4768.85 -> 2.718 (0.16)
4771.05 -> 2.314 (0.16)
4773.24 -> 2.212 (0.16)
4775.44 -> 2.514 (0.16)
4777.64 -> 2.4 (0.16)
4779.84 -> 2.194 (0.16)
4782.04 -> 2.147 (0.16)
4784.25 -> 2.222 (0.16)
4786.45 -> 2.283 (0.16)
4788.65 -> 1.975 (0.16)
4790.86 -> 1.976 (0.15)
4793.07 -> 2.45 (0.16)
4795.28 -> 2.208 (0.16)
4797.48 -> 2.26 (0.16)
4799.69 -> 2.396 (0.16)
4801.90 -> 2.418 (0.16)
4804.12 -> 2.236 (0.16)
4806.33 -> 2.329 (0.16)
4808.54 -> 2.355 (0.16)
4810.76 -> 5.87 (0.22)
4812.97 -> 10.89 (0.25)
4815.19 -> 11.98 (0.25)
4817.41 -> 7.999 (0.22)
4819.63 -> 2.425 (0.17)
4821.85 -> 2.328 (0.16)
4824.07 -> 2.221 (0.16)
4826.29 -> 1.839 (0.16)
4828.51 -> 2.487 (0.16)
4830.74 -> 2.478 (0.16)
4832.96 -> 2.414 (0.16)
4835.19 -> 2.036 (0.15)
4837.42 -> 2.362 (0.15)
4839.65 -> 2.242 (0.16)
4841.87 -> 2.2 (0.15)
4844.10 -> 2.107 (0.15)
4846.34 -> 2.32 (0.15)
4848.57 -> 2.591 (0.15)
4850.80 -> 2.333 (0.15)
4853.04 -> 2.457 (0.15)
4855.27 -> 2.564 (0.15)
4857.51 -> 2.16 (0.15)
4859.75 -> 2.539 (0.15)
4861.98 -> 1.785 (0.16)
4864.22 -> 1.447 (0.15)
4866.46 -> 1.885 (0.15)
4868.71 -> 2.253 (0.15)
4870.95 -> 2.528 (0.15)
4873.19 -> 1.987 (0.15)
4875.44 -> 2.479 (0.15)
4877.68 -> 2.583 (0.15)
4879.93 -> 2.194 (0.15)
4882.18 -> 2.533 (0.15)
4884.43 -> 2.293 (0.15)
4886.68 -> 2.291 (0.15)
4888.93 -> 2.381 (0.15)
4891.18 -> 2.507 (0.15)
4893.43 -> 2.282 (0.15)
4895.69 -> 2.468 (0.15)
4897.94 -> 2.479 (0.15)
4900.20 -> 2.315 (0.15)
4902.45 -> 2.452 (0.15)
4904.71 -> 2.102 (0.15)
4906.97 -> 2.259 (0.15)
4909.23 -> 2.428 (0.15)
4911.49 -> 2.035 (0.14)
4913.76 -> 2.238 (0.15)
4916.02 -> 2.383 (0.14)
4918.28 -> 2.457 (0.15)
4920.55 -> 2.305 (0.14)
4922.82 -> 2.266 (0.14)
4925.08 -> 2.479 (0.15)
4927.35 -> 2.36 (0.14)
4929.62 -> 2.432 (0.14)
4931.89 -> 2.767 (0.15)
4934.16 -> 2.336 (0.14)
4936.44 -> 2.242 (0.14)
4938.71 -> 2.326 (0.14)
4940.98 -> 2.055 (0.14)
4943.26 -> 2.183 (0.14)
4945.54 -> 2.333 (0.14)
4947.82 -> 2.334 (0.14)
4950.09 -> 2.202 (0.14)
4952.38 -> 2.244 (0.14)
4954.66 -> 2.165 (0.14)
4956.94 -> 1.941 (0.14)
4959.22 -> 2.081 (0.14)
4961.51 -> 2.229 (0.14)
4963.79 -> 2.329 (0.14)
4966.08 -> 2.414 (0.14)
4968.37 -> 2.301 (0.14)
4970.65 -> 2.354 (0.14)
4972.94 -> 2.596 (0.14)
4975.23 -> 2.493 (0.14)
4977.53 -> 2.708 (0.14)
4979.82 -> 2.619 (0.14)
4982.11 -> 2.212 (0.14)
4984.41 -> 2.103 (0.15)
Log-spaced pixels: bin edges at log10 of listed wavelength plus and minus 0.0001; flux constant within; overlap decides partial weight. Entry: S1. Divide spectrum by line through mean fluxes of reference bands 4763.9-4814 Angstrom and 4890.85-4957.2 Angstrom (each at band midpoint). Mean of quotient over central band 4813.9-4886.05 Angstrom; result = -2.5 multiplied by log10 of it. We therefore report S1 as -0.06 mag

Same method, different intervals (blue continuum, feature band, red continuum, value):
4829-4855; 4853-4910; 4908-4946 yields 0.019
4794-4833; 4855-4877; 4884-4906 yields 0.319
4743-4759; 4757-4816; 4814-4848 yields -0.107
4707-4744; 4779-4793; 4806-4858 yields 0.349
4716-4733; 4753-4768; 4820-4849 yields 0.047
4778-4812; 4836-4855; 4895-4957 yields 0.049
